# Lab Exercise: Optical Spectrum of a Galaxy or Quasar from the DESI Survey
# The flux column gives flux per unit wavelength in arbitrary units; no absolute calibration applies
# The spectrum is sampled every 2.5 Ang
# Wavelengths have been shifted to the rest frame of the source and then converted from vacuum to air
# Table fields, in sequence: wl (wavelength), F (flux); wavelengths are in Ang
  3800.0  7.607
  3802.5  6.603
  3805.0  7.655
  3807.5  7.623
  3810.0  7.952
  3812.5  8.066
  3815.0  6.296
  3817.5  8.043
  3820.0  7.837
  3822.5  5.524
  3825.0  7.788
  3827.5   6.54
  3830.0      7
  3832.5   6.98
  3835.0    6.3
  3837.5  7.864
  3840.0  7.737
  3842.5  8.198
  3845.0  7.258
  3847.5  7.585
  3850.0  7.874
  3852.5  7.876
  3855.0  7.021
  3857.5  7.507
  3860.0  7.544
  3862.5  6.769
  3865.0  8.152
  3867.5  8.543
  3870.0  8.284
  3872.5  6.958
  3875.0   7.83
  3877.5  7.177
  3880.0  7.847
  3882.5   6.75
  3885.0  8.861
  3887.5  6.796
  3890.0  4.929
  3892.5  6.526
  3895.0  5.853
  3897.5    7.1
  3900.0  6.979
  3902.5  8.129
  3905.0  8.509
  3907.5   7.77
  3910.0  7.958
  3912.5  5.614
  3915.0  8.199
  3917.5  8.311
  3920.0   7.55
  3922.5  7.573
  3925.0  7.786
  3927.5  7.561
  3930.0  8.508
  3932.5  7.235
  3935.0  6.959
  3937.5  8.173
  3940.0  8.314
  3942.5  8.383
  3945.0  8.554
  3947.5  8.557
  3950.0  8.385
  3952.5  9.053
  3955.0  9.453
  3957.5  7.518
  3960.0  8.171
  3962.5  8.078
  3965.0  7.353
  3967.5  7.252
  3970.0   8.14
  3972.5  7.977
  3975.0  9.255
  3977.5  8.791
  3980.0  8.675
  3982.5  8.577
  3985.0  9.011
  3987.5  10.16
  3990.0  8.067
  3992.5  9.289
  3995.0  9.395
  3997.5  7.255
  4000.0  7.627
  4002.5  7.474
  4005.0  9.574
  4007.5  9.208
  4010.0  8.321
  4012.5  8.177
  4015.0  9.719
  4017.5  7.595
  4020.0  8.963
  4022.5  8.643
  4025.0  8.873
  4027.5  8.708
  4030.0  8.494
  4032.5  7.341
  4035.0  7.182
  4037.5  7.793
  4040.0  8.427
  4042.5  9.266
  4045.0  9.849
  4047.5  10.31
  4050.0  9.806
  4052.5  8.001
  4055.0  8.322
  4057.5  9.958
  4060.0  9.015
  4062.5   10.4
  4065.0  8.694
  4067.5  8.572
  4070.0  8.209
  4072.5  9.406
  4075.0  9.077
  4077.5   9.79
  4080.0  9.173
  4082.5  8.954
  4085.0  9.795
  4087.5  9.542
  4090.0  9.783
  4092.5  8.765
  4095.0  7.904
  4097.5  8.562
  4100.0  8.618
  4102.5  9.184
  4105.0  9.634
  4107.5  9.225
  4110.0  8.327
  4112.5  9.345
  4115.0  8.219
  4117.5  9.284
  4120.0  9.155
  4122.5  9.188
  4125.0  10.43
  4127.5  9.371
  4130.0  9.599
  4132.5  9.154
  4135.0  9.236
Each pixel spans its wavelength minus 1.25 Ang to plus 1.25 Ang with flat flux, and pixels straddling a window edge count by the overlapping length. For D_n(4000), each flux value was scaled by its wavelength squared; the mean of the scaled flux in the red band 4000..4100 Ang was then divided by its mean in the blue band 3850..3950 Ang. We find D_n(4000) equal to 1.3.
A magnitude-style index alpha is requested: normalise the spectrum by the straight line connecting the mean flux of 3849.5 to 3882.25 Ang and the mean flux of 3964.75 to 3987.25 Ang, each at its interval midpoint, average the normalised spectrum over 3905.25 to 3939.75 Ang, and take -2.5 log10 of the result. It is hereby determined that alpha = 0.052 mag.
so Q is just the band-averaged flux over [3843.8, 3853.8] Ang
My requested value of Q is 7.65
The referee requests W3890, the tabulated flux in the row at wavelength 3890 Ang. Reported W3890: 4.929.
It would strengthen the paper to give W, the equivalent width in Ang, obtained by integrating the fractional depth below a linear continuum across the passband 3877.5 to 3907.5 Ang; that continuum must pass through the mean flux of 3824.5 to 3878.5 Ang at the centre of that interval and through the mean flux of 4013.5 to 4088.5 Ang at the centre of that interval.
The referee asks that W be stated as 2.5 Ang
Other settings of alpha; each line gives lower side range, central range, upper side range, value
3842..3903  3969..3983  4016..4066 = -0.04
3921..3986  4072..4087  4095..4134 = -0.05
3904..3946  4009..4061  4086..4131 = -0.01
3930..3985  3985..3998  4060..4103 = -0.06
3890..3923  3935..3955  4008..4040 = -0.11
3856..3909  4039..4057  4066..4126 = -0.06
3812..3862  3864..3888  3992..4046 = -0.02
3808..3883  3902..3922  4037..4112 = 0.03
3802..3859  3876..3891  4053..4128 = 0.09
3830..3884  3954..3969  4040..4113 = 0.05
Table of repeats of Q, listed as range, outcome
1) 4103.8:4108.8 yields 9.42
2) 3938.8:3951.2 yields 8.44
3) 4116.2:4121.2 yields 9.21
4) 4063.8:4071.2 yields 8.49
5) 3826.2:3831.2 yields 6.78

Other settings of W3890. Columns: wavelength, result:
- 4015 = 9.719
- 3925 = 7.786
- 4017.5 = 7.595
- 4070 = 8.209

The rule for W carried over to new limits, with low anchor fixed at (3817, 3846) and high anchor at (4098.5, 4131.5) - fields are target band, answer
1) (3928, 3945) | 0.0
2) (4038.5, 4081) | -1.8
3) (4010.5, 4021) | -0.1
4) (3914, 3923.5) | -0.1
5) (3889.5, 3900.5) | 1.9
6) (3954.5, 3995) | -1.3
